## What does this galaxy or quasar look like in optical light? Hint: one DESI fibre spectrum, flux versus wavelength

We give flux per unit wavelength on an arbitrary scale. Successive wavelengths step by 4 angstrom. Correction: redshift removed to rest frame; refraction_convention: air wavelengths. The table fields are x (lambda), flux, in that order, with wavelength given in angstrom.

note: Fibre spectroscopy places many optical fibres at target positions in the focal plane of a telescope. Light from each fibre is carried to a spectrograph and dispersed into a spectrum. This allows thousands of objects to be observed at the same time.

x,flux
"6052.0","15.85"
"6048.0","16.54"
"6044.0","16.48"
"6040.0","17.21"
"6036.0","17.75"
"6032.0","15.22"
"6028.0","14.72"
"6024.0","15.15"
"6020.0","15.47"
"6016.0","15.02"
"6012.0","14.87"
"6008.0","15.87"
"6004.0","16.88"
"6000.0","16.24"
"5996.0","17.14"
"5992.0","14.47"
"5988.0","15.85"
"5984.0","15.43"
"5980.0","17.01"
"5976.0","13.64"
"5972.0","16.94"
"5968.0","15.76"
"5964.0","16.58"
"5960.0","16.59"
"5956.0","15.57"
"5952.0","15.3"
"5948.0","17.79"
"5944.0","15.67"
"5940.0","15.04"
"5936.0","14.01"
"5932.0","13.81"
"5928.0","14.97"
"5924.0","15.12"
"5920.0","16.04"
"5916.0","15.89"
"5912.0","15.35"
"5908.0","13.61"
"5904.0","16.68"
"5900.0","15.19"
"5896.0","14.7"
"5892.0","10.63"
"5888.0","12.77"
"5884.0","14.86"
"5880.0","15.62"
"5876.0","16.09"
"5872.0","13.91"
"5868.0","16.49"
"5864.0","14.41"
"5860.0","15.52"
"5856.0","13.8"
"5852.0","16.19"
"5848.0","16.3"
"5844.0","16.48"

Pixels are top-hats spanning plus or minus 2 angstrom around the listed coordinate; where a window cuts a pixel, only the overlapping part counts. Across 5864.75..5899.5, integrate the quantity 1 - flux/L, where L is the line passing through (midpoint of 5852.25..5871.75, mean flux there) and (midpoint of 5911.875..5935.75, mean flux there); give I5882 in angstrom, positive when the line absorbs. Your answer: 1.5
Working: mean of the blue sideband 15.1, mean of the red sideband 15.1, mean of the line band 14.4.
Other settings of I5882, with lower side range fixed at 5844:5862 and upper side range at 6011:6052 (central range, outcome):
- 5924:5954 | 0.94 angstrom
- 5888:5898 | 1.89 angstrom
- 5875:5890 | 0.83 angstrom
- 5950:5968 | -0.27 angstrom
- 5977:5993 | 0.15 angstrom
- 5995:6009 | -0.64 angstrom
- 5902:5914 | 0.34 angstrom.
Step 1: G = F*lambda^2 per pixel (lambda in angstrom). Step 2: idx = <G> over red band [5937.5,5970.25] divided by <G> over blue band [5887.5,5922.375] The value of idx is 1.11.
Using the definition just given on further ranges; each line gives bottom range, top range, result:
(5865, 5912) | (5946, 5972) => 1.14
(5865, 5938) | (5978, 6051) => 1.12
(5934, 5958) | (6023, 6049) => 1.07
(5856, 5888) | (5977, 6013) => 1.11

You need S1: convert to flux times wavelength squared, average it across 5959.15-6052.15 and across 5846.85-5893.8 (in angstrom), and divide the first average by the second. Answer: 1.1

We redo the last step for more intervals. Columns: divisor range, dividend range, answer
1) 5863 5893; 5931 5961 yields 1.10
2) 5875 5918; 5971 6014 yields 1.12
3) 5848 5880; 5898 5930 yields 1.02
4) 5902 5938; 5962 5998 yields 1.08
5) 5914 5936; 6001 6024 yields 1.07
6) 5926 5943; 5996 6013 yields 1.14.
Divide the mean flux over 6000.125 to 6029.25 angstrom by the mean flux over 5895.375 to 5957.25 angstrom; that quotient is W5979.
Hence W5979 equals 1.0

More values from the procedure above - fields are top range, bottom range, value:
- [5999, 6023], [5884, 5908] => 1.12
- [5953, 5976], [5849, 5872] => 1.05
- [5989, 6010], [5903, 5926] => 1.05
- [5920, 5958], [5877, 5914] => 1.06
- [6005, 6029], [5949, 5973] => 0.95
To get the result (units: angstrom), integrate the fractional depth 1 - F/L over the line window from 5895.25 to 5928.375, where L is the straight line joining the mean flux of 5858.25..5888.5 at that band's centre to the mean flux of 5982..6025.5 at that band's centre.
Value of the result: -0.2 angstrom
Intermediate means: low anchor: 15.1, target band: 15.3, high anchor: 15.7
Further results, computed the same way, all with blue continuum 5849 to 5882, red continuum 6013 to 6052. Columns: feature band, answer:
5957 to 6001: -0.67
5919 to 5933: 0.47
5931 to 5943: 0.86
